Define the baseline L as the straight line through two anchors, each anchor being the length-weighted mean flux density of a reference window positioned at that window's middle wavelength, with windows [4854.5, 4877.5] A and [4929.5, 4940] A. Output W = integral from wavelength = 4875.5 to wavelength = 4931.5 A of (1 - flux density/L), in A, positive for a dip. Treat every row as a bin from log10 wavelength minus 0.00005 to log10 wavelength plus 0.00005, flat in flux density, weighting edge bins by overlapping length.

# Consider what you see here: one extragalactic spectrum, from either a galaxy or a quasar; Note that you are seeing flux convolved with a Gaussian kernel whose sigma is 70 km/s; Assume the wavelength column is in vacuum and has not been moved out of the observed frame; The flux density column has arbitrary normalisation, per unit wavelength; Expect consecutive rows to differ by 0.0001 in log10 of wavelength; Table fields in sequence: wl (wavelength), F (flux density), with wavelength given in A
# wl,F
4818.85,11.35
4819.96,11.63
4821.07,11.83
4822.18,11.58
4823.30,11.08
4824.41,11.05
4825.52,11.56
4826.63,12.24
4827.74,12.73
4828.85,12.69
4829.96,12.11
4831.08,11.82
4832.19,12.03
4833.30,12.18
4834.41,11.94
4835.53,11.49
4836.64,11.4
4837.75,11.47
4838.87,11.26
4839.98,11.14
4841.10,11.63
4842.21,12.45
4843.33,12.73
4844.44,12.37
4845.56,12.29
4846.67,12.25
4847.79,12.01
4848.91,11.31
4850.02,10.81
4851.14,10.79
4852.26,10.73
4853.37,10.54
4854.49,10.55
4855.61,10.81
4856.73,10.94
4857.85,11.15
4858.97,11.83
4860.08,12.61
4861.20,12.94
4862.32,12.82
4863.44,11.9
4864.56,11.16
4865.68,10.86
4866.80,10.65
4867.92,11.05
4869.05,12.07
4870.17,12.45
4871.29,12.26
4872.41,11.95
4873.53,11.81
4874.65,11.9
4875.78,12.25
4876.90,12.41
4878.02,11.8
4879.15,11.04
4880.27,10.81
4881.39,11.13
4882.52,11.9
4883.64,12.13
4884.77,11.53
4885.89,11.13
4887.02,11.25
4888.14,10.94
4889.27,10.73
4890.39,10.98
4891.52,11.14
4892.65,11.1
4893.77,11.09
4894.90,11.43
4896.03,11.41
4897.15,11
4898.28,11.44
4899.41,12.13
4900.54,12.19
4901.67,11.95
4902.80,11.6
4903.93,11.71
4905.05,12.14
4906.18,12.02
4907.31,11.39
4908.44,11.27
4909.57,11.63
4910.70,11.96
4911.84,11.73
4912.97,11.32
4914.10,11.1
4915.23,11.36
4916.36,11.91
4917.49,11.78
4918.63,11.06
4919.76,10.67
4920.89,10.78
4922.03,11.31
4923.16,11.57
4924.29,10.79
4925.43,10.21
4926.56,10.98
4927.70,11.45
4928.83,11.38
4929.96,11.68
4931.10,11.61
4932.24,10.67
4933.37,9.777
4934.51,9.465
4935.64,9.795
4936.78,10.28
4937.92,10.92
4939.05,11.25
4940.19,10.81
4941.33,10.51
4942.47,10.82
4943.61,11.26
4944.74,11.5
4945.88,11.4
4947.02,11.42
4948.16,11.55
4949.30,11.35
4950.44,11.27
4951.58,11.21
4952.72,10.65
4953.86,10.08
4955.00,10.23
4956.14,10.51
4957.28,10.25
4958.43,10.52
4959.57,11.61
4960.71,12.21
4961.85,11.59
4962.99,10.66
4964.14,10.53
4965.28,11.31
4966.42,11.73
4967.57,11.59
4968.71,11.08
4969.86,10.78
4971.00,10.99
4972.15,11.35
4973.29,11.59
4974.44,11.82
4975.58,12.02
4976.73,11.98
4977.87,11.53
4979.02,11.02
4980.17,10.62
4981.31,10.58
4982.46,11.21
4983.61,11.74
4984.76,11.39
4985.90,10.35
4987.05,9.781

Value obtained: -1.5 A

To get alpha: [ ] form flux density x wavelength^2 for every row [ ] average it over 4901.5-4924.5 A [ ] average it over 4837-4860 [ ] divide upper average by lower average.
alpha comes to 1.03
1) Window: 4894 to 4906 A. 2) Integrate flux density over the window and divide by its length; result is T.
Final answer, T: 11.7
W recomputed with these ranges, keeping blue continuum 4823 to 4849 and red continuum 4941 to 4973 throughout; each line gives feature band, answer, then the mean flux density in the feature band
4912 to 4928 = 0.2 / 11.2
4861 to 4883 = -0.1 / 11.7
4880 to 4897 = 0.4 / 11.3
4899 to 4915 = -0.4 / 11.7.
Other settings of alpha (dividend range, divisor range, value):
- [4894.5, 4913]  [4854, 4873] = 1.02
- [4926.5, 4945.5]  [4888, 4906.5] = 0.96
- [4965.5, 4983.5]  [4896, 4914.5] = 1.00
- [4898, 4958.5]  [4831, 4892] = 0.99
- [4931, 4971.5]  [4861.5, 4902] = 0.97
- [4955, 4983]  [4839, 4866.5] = 1.01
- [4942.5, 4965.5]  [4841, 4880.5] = 0.98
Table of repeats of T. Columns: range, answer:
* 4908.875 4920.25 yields 11.5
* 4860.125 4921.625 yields 11.6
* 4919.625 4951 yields 10.9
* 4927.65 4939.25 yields 10.7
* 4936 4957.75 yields 10.9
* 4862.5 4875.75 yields 11.7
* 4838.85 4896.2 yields 11.5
